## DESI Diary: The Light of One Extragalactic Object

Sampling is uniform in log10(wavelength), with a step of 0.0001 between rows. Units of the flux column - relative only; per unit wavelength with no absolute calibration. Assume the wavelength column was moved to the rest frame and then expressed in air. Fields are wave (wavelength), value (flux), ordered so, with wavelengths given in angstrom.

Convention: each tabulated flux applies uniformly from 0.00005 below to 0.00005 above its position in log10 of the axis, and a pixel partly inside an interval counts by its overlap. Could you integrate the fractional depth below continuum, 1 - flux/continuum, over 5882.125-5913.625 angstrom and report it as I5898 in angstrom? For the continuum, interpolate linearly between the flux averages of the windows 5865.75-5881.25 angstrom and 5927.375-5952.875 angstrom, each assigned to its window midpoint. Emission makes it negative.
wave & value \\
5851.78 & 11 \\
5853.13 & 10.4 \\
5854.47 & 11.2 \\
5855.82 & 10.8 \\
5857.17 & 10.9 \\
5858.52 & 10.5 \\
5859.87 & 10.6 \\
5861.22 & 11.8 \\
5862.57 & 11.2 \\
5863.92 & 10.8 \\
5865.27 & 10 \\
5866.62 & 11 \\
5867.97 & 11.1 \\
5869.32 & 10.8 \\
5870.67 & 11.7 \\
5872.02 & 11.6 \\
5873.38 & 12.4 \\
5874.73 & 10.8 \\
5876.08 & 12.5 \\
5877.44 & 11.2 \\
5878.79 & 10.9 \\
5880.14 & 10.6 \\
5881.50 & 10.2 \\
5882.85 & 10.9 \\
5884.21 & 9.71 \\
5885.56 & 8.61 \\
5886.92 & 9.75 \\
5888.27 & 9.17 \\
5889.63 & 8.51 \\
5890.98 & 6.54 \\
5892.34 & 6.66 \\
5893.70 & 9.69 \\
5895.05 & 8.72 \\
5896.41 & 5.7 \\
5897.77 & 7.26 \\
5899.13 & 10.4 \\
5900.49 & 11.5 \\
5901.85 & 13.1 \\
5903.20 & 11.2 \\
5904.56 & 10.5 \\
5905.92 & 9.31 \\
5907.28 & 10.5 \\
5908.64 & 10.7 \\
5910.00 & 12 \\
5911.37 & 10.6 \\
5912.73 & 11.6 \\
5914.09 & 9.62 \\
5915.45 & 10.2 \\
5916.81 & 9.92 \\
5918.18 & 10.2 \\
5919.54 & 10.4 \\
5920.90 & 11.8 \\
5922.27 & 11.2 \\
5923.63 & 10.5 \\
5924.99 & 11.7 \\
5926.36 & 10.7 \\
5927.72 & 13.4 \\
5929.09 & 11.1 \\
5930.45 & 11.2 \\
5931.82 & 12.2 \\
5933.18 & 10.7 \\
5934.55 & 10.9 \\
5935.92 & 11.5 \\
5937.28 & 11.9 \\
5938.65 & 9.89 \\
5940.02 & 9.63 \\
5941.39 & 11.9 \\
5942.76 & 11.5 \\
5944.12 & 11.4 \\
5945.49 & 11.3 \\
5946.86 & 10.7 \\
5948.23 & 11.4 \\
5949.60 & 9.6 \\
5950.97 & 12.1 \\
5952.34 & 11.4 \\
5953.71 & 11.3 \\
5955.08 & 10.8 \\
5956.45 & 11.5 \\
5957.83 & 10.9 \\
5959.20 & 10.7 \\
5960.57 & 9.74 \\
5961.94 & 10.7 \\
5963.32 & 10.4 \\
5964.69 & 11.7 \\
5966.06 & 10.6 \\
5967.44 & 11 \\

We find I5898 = 4.41 angstrom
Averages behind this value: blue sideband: 11.3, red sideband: 11.2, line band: 9.68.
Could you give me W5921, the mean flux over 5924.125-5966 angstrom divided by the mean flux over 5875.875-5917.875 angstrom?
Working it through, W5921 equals 1.12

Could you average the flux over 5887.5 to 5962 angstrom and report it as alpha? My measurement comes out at 10.5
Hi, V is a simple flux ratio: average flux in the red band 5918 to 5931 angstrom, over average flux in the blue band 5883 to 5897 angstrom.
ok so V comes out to 1.34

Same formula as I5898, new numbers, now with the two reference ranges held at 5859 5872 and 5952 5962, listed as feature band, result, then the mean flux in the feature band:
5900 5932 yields -0.2 angstrom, 11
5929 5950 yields -0.3 angstrom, 11.1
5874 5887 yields 0.5 angstrom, 10.6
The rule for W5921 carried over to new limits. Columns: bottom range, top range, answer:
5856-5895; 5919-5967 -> 1.07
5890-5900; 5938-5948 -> 1.38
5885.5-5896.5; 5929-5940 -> 1.34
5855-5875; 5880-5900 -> 0.80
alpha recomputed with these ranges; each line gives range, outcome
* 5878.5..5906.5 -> 9.46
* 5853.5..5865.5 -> 10.9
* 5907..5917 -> 10.7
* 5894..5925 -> 10.3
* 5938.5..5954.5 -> 11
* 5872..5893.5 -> 9.94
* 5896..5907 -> 10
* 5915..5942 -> 11.1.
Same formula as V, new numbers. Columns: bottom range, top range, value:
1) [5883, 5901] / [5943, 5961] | 1.27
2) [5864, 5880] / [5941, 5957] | 1.00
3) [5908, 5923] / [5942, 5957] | 1.04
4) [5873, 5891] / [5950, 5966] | 1.07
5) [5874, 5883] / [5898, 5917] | 0.97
